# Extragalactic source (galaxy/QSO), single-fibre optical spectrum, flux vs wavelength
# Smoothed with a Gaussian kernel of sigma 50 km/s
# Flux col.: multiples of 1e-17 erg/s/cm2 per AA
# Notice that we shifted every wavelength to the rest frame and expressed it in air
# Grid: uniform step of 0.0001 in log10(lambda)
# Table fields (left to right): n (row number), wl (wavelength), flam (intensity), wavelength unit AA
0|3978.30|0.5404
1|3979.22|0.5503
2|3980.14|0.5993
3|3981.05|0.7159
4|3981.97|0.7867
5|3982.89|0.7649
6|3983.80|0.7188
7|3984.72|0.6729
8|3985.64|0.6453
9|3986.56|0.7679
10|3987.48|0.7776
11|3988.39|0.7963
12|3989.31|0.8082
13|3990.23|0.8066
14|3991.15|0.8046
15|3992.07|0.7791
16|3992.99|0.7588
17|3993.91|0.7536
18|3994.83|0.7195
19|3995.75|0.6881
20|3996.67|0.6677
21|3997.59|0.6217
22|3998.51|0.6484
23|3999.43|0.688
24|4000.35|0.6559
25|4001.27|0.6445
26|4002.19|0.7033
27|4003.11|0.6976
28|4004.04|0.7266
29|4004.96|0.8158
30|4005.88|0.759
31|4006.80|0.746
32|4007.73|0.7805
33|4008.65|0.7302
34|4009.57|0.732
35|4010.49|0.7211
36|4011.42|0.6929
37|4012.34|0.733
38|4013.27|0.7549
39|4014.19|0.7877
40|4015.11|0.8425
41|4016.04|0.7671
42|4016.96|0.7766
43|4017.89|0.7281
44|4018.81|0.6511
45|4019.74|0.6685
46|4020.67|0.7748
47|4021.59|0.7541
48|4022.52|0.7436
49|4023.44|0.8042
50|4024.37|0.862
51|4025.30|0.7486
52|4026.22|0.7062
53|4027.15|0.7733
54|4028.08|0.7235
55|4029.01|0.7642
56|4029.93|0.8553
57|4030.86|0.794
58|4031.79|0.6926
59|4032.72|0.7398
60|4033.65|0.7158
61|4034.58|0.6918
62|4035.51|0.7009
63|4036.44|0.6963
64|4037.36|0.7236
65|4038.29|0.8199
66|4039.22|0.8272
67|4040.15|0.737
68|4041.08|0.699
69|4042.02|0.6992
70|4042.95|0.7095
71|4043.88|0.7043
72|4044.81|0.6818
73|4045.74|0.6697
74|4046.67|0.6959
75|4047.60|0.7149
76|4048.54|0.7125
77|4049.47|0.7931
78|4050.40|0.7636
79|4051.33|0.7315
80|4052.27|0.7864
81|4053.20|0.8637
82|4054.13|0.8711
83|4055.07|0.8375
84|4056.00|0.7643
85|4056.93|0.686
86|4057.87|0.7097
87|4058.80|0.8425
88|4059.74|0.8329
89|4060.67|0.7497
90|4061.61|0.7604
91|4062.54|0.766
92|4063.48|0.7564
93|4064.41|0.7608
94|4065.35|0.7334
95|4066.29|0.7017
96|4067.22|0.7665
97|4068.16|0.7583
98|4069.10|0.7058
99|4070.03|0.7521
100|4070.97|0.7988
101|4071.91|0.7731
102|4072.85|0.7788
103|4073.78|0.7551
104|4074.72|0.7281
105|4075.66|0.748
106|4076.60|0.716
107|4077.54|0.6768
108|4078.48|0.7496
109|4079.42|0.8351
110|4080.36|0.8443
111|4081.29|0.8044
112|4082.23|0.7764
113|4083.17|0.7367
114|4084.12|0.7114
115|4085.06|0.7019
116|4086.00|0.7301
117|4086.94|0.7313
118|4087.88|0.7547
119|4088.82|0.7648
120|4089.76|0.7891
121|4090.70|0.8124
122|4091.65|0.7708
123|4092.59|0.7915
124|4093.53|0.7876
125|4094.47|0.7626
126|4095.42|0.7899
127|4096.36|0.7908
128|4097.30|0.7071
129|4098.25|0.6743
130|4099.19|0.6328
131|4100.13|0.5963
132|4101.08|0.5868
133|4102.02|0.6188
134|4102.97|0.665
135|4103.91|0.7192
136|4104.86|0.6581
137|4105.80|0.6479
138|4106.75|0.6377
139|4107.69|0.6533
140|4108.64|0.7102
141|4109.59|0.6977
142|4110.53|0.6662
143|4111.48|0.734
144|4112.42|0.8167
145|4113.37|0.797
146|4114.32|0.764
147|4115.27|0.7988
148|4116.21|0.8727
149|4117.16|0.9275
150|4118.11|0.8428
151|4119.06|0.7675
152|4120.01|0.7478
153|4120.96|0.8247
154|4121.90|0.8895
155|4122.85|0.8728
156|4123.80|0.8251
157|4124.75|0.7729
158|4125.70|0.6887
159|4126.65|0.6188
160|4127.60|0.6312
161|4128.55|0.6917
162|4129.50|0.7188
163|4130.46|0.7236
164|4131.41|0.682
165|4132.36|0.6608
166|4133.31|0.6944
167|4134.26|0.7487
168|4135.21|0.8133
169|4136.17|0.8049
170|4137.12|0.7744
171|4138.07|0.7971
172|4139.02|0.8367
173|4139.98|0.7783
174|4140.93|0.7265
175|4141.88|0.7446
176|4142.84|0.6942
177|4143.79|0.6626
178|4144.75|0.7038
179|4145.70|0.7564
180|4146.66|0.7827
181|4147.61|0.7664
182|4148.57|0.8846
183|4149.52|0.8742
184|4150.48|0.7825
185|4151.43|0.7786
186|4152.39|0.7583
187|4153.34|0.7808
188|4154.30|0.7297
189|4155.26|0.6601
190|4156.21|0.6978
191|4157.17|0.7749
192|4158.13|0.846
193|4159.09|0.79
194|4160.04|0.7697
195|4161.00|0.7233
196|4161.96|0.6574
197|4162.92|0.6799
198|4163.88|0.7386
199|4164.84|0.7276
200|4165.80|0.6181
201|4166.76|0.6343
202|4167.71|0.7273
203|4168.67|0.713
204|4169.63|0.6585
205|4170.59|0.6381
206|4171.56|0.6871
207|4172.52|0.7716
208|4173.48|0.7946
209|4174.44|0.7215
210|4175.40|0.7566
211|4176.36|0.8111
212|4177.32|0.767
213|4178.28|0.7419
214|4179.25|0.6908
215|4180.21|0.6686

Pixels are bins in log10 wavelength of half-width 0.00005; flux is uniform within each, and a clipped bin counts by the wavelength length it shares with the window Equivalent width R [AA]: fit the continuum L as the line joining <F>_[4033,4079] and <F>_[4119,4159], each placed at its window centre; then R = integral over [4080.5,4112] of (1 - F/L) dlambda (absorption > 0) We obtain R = 1.5 AA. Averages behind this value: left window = 0.747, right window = 0.757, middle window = 0.717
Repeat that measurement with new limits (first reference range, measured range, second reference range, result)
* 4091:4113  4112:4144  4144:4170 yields -2.0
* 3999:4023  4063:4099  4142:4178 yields -0.9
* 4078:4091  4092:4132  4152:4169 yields 0.9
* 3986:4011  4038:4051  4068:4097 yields 0.3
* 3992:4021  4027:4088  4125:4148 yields -2.1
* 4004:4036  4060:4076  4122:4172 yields -0.2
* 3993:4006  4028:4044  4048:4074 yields 0.0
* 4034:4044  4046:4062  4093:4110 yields -1.2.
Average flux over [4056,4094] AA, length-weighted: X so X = 0.759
